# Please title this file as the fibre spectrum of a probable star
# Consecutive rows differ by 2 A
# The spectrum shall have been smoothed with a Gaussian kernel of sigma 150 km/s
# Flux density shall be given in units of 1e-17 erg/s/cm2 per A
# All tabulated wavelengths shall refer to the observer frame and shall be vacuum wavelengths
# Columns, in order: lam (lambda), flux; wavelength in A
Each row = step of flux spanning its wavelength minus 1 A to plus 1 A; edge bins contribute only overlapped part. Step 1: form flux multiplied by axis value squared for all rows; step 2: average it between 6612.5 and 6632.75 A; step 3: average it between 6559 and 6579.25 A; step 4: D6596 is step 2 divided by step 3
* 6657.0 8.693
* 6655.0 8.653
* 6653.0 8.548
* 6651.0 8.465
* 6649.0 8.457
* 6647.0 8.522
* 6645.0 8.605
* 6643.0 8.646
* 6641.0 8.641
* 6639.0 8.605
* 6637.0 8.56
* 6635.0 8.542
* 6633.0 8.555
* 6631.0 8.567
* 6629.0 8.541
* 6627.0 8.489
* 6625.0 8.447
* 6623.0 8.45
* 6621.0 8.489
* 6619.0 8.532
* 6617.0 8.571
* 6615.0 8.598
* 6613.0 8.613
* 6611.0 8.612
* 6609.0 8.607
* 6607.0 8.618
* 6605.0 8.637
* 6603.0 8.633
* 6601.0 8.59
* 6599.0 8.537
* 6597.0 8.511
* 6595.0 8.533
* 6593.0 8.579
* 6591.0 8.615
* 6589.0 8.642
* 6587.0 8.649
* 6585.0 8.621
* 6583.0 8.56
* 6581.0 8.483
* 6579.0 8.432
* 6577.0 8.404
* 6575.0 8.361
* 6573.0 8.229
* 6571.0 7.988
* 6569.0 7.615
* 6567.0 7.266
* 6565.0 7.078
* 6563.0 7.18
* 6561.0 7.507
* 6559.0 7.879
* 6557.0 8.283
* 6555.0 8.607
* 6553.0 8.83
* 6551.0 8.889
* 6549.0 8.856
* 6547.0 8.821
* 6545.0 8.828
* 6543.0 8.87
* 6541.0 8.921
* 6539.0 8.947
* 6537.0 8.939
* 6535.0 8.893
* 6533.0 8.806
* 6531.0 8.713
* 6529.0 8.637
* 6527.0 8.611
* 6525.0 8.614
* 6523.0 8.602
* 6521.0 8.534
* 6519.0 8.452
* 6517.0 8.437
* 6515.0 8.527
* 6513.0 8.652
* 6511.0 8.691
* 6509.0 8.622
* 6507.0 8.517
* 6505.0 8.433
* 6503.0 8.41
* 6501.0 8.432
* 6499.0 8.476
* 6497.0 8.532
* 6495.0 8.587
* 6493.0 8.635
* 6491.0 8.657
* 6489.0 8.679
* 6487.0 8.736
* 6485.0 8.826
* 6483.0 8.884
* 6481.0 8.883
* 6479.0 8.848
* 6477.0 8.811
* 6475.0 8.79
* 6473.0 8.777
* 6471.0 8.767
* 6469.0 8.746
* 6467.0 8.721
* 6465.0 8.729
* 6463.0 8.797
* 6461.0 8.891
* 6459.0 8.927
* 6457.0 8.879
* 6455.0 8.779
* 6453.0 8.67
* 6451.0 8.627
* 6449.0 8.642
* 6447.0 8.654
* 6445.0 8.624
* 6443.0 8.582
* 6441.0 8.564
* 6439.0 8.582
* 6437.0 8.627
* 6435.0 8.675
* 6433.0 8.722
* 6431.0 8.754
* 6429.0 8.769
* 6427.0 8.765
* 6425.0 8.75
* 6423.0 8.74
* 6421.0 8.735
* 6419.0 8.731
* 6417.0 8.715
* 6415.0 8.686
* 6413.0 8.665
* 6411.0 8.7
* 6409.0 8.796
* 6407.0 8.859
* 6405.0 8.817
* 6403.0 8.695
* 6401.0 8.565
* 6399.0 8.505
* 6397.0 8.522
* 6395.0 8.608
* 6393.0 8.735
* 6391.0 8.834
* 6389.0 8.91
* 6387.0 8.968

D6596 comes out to 1.1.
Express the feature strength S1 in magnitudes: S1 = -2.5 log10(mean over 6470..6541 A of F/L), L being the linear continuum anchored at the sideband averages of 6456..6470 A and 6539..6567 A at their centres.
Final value -0.011 mag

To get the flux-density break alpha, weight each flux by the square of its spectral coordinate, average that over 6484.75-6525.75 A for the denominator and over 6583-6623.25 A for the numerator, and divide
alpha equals 1.03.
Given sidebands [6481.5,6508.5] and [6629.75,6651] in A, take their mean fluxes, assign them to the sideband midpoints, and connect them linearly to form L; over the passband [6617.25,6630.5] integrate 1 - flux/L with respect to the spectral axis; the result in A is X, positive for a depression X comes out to 0.1 A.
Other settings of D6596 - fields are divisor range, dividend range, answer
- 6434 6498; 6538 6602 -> 0.99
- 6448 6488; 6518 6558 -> 1.02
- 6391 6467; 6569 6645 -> 1.03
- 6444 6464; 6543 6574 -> 0.96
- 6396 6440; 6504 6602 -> 1.01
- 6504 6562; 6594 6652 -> 1.02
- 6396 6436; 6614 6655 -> 1.05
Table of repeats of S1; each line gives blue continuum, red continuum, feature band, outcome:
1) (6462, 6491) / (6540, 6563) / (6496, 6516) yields 0.018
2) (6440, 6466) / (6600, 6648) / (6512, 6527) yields 0.014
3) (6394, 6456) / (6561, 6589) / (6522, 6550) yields -0.072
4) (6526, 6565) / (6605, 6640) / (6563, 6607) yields 0.030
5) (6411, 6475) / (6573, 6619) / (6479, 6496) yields -0.009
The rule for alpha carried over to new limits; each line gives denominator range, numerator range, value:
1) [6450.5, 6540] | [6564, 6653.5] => 1.01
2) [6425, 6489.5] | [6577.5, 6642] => 1.03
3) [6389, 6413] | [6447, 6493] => 1.03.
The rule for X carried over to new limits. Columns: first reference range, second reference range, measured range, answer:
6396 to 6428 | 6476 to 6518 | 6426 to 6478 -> -0.3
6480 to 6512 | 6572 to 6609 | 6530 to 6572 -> 1.0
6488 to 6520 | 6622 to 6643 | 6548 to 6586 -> 1.7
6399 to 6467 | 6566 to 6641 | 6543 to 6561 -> -0.1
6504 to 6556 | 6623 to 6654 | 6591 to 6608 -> 0.0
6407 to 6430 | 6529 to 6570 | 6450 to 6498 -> -0.9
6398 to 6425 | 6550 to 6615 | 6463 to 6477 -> -0.3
